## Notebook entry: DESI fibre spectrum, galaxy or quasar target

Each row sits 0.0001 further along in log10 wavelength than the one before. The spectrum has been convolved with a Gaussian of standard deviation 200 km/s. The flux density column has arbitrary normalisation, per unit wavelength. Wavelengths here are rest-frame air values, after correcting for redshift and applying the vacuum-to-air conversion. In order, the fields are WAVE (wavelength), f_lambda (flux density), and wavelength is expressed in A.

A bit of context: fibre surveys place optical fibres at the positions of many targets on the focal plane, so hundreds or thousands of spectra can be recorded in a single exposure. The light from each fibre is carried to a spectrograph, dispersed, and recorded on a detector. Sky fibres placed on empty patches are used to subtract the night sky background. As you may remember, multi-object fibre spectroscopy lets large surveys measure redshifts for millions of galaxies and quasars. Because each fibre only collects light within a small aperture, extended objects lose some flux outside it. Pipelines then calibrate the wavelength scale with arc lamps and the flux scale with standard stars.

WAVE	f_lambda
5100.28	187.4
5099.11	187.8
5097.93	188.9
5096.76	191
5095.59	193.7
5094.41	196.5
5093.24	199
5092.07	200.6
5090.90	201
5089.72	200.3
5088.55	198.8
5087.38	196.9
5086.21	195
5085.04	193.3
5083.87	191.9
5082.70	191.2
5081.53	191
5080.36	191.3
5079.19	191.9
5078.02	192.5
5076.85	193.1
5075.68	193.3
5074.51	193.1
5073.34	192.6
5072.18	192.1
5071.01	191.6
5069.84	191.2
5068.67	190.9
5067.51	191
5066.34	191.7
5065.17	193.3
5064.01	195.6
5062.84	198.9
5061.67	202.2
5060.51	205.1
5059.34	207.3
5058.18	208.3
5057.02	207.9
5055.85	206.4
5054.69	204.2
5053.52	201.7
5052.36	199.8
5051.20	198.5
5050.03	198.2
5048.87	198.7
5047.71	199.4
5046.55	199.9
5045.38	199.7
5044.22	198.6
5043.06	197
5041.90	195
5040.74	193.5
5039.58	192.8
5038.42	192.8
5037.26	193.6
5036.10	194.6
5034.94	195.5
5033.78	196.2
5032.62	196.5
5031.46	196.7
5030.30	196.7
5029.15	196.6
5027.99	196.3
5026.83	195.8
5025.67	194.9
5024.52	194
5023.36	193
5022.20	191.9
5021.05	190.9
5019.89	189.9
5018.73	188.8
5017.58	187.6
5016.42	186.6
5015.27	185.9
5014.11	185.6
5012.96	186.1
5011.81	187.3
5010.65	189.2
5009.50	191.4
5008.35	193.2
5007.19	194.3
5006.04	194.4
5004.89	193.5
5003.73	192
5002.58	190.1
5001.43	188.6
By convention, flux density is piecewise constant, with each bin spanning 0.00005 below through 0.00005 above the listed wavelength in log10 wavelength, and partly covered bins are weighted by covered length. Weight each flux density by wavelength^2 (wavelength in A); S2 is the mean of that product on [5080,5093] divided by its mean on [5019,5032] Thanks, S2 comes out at 1.03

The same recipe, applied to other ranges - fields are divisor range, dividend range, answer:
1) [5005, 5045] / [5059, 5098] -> 1.03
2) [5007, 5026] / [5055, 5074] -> 1.06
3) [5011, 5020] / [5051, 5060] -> 1.11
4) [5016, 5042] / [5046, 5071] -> 1.04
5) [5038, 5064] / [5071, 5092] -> 0.98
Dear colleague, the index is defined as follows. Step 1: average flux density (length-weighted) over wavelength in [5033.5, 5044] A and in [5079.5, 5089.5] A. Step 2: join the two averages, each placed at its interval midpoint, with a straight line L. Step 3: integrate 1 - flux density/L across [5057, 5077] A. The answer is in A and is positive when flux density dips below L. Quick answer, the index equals -0.2 A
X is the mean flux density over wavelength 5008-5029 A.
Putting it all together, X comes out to 191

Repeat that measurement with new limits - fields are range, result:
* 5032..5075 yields 197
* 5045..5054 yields 199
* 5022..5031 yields 195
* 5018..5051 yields 195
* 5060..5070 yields 196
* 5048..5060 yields 203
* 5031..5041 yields 195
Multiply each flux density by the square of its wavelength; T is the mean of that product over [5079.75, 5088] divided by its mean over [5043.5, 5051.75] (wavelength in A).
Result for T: 0.99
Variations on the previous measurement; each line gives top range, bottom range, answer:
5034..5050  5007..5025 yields 1.05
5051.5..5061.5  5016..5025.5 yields 1.09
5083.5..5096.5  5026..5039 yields 1.03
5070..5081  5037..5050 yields 0.99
